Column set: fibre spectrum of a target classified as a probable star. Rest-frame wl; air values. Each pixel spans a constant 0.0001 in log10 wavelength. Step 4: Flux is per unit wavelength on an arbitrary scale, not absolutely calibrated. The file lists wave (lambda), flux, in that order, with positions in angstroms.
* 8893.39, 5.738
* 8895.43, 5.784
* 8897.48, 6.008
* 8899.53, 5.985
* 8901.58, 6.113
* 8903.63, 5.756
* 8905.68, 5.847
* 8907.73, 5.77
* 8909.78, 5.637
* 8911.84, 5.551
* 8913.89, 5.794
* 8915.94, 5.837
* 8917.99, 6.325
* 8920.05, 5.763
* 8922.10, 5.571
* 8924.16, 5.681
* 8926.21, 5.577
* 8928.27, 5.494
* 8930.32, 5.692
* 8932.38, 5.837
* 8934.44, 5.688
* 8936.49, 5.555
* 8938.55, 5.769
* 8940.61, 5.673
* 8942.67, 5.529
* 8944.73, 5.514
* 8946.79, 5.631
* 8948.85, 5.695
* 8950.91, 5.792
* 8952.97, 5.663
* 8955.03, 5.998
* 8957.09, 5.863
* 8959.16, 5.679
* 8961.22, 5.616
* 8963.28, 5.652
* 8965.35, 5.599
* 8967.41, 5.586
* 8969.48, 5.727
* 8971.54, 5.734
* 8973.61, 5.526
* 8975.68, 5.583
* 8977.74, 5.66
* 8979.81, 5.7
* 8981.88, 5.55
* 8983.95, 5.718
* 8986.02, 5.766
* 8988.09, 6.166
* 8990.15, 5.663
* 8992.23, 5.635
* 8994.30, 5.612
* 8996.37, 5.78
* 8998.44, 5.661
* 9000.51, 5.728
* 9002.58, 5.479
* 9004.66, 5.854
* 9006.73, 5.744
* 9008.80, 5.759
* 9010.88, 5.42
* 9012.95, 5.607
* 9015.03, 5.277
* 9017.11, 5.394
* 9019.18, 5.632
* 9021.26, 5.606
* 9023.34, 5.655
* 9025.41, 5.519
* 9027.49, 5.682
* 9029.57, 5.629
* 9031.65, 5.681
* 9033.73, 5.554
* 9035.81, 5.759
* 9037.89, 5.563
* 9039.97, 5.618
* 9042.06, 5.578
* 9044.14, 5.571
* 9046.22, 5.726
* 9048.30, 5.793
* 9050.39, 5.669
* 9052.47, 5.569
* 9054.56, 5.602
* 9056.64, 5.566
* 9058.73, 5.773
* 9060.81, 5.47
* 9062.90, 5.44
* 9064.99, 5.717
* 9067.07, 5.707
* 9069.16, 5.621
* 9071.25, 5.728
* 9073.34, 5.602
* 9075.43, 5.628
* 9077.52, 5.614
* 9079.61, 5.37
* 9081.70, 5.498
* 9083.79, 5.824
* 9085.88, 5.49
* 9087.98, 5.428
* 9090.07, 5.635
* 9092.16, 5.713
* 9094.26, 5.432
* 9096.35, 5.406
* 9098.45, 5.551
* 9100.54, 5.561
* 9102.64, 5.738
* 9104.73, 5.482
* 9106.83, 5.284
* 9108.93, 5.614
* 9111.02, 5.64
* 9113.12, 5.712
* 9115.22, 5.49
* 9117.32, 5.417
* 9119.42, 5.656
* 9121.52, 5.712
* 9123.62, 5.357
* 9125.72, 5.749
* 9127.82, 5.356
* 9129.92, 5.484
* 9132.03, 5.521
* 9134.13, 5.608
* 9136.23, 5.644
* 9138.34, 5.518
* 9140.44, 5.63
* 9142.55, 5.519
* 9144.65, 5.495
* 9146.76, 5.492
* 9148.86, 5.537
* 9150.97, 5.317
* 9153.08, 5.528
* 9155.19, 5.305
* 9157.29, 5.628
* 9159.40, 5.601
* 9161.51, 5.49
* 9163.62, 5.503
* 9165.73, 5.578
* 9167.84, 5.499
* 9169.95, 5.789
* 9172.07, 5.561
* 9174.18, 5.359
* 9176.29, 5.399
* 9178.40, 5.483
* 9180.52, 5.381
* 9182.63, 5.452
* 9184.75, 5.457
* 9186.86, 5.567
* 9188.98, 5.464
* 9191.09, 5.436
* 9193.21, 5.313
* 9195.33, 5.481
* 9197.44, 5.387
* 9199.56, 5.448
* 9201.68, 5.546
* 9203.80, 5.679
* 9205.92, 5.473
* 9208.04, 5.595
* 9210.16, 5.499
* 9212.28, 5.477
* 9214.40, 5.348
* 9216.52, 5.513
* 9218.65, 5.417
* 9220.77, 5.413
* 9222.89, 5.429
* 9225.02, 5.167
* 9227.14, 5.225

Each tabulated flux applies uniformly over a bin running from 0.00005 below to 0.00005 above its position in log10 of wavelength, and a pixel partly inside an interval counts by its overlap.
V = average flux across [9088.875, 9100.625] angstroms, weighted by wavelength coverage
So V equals 5.55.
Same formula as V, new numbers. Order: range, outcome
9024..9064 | 5.62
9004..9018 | 5.57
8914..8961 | 5.72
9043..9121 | 5.59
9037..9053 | 5.64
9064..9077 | 5.67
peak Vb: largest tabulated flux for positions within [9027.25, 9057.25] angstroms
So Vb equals 5.793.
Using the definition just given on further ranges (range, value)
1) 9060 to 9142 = 5.824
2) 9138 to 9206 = 5.789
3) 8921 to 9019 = 6.166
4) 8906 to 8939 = 6.325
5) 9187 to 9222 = 5.679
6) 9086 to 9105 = 5.738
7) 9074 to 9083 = 5.628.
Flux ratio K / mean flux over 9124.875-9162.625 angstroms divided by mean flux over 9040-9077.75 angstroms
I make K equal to 1.0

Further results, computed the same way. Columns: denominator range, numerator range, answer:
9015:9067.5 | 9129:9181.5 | 0.98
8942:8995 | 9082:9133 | 0.98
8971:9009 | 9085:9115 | 0.97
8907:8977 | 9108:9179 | 0.97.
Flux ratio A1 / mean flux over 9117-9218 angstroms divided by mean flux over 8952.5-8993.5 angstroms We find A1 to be 1.0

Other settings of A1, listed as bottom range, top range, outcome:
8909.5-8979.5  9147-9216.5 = 0.96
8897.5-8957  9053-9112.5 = 0.97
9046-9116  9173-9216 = 0.98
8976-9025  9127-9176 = 0.98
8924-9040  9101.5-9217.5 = 0.97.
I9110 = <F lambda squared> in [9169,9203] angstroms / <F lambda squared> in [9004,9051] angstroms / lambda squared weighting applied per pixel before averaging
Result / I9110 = 1.01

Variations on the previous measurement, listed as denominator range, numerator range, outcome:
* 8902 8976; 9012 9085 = 1.01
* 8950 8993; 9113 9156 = 1.00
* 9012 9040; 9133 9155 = 1.01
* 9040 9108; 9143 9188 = 1.00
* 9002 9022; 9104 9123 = 1.02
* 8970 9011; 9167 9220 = 1.01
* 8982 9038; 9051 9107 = 1.00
